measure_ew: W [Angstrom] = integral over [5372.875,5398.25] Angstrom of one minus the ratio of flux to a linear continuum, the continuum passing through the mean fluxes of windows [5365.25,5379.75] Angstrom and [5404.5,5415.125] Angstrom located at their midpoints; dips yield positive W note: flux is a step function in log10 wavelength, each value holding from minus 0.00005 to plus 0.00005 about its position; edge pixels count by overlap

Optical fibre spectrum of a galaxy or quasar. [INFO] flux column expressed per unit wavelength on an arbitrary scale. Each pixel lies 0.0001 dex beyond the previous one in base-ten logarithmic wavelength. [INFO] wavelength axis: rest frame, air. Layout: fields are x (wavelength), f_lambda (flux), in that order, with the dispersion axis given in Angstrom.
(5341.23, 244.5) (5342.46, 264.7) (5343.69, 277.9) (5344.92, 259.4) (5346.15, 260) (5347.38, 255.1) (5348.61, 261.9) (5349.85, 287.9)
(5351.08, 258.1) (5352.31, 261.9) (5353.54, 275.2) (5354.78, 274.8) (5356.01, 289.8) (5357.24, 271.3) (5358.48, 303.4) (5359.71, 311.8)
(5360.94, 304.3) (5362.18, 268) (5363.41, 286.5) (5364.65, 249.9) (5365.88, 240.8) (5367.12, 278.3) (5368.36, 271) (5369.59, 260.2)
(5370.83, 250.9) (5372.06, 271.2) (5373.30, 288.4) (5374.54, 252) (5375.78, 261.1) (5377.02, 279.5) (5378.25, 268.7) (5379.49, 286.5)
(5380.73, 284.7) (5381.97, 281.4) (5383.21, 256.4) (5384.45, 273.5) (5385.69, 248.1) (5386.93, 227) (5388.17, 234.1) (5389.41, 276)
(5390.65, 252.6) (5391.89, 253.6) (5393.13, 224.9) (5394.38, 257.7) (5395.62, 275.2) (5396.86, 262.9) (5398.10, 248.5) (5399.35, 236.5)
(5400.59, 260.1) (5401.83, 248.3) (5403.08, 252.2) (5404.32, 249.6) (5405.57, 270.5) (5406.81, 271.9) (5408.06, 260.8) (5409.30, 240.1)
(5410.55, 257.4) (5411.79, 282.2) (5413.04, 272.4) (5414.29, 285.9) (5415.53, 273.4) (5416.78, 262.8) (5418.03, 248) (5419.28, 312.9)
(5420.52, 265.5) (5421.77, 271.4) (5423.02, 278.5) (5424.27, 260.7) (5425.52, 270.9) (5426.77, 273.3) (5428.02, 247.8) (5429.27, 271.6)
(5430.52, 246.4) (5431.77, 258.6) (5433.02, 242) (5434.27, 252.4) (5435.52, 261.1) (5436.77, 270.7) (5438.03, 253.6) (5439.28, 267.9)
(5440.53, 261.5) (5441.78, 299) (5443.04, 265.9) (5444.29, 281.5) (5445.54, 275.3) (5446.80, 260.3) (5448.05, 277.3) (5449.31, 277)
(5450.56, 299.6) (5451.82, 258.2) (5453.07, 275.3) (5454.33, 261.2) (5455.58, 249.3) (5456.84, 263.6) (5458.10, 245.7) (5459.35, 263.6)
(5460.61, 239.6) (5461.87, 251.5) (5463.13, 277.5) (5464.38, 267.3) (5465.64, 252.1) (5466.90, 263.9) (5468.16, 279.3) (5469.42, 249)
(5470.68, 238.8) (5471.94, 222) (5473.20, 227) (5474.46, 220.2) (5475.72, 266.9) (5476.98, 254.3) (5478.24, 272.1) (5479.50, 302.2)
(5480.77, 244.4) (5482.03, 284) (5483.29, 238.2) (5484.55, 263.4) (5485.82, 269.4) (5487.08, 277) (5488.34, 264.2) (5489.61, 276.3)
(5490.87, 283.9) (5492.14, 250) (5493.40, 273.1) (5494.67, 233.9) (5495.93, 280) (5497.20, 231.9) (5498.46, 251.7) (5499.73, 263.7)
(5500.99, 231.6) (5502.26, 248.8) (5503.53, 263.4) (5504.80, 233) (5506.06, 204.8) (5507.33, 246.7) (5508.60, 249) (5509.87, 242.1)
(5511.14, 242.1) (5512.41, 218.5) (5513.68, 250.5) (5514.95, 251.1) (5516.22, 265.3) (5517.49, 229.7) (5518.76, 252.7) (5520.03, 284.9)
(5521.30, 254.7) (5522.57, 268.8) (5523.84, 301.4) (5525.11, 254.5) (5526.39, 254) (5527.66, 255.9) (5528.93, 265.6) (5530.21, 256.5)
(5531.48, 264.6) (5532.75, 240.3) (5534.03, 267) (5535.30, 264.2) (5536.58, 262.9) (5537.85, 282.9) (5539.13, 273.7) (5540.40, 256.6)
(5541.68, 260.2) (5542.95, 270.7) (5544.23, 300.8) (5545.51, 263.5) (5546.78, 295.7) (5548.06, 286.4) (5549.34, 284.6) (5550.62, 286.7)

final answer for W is 0.5 Angstrom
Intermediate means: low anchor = 267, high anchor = 267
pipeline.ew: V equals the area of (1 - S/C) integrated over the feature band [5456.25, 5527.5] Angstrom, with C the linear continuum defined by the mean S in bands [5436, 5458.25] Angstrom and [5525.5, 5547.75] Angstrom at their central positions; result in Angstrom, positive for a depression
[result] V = 3.5 Angstrom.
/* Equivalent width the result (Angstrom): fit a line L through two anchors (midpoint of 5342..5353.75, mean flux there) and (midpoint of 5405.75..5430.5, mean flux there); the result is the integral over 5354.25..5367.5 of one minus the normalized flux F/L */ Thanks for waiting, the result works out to -0.7 Angstrom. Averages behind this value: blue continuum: 266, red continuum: 268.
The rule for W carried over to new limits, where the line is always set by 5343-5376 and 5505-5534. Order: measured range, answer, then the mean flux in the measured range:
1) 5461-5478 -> 0.4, 252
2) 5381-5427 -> 0.8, 262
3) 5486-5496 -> -0.4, 267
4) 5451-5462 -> 0.1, 257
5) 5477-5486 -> -0.3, 267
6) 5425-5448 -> -0.2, 265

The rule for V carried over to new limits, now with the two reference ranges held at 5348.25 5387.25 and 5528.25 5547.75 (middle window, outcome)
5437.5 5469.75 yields 0.5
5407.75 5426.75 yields 0.1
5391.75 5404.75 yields 0.9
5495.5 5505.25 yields 0.7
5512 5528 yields 0.7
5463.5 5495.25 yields 1.2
